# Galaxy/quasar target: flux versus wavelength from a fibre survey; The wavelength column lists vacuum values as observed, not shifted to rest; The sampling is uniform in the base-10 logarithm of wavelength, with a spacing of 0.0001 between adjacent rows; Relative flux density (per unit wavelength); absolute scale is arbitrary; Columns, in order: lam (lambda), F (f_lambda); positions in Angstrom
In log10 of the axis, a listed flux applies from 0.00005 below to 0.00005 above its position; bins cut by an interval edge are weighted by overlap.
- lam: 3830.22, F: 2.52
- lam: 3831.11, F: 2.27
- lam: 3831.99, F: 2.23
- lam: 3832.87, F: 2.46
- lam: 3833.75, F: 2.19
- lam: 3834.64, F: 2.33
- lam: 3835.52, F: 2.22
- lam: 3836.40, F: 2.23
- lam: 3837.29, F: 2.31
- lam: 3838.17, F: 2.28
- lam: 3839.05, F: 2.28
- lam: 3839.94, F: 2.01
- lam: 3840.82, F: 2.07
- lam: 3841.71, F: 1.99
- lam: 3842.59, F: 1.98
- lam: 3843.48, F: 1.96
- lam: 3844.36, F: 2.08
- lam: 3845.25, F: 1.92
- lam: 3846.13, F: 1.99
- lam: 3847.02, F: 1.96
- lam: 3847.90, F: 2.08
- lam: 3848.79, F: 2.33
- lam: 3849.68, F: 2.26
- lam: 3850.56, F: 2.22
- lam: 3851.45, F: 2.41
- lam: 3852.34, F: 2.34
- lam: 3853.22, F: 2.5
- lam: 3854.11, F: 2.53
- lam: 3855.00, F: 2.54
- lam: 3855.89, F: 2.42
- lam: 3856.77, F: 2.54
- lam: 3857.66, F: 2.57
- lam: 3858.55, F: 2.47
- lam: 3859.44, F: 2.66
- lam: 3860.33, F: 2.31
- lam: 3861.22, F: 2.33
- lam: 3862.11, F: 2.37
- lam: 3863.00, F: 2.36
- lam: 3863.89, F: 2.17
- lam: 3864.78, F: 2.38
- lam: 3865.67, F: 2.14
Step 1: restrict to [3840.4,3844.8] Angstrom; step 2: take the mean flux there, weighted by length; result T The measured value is 2.02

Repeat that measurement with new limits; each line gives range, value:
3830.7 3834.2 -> 2.29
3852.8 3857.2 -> 2.51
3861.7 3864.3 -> 2.3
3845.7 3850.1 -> 2.12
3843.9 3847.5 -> 1.99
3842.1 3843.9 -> 1.97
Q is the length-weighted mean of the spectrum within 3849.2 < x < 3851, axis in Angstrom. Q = 2.25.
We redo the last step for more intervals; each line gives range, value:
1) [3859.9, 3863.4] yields 2.34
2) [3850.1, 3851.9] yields 2.31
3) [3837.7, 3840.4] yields 2.2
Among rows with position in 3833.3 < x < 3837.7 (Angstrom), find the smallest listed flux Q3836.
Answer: 2.19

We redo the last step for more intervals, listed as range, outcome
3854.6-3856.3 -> 2.42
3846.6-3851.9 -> 1.96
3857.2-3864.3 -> 2.17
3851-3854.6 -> 2.34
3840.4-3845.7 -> 1.92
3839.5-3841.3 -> 2.01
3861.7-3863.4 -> 2.36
